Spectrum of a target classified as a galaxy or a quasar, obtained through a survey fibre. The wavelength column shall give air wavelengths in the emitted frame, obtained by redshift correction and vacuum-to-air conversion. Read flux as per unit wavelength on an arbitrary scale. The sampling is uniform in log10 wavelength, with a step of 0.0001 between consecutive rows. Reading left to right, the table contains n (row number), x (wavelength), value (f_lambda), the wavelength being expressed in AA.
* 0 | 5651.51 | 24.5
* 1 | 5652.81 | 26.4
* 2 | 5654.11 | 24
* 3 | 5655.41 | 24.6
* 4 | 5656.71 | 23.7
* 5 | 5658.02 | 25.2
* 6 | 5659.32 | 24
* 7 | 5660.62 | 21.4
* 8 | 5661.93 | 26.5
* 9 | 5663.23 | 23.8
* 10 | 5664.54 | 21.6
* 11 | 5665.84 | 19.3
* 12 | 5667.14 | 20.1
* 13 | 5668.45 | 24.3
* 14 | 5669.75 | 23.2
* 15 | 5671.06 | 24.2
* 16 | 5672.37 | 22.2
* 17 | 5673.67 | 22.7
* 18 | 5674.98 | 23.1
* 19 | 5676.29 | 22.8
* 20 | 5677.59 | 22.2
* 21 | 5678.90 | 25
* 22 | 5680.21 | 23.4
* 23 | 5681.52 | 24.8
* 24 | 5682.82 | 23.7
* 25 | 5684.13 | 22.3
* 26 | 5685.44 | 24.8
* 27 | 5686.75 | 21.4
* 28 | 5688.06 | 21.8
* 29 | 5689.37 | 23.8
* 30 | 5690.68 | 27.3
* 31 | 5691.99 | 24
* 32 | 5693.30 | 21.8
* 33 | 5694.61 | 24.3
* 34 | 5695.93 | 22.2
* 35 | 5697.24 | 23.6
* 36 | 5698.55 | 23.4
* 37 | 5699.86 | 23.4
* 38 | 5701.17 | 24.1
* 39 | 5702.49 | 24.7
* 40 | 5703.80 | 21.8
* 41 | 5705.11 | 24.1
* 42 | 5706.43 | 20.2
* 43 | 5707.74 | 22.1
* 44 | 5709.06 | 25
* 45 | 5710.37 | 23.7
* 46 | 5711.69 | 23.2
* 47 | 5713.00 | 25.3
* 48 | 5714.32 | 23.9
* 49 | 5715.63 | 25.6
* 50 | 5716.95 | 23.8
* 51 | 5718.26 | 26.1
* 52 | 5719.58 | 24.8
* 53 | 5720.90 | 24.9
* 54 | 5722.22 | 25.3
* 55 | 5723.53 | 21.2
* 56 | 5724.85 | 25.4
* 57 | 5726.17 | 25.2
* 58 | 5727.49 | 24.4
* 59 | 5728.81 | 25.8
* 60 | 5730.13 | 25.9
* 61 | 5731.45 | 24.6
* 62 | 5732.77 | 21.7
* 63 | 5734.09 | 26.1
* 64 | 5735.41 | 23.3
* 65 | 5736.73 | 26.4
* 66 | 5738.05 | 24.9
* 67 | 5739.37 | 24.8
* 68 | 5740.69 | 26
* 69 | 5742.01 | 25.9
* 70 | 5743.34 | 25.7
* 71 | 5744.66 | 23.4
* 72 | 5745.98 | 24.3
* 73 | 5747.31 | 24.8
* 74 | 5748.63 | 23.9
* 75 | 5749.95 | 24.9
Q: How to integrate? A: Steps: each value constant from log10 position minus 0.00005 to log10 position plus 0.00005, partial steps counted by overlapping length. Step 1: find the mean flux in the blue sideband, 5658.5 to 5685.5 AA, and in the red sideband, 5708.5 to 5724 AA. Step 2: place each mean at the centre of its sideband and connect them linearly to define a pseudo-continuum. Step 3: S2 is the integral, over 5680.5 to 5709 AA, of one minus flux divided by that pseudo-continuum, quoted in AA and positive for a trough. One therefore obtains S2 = 0.5 AA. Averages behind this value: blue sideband 23.1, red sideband 24.4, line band 23.3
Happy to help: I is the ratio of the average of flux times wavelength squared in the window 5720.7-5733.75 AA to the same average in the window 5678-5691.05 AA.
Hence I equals 1.05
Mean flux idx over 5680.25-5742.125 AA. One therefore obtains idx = 24.1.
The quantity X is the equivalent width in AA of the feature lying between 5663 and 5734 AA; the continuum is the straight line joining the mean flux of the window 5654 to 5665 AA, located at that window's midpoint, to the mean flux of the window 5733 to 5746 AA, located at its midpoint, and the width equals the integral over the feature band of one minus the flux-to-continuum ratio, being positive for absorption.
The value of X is 2.45 AA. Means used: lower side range 23.9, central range 23.6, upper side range 25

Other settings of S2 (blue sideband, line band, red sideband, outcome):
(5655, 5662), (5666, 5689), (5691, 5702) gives 0.7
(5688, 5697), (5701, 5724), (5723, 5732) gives 0.3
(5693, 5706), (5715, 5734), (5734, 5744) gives -0.1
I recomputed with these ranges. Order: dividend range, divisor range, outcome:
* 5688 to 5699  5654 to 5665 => 1.00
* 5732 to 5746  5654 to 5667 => 1.10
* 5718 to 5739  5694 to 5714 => 1.07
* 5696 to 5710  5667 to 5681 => 1.01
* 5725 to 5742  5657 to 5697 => 1.10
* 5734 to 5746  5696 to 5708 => 1.10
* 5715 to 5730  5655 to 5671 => 1.09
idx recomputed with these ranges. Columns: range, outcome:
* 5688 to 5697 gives 23.7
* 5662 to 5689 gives 22.9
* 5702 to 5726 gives 24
